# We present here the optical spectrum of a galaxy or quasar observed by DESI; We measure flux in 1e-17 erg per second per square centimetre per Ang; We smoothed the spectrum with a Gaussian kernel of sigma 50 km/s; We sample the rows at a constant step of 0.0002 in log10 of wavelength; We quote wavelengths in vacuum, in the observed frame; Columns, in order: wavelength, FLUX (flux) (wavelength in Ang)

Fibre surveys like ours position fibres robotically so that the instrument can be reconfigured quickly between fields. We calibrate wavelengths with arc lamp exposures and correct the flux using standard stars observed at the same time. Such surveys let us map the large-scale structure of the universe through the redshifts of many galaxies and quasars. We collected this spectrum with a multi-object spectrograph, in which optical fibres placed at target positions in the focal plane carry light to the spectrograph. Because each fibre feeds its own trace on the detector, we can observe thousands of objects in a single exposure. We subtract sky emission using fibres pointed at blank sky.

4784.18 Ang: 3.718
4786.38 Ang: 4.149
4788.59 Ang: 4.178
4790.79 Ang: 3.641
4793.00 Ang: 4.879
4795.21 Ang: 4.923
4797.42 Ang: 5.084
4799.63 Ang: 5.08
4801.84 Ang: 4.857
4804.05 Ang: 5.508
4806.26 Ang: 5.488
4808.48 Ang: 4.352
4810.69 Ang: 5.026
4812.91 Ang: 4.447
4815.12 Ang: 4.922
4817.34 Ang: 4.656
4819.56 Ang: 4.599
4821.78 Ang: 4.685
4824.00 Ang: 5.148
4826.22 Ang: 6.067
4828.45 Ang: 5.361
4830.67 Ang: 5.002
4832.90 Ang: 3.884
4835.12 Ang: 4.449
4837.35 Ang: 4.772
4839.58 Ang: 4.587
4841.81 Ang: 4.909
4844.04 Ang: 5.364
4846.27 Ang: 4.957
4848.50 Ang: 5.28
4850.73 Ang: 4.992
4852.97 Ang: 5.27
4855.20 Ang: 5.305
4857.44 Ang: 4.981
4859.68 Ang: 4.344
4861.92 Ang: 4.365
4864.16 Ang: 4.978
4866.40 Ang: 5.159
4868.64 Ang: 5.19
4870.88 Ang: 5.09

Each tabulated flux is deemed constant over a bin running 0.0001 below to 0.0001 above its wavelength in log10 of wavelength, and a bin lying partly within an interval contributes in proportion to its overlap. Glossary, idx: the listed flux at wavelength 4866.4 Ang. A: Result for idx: 5.159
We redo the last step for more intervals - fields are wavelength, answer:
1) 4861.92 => 4.365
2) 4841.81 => 4.909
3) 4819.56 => 4.599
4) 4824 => 5.148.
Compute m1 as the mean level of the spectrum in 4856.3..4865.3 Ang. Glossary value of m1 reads 4.67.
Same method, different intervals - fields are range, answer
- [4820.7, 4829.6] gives 5.32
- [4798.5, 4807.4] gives 5.23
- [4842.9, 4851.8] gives 5.15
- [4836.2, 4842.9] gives 4.75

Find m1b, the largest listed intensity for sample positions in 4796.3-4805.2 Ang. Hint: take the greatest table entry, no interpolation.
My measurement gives 5.508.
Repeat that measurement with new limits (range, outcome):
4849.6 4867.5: 5.305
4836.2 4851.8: 5.364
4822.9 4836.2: 6.067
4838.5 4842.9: 4.909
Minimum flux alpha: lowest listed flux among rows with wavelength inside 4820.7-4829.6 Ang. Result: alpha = 4.685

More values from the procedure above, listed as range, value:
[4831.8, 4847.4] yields 3.884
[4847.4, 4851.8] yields 4.992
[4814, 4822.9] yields 4.599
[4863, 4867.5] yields 4.978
